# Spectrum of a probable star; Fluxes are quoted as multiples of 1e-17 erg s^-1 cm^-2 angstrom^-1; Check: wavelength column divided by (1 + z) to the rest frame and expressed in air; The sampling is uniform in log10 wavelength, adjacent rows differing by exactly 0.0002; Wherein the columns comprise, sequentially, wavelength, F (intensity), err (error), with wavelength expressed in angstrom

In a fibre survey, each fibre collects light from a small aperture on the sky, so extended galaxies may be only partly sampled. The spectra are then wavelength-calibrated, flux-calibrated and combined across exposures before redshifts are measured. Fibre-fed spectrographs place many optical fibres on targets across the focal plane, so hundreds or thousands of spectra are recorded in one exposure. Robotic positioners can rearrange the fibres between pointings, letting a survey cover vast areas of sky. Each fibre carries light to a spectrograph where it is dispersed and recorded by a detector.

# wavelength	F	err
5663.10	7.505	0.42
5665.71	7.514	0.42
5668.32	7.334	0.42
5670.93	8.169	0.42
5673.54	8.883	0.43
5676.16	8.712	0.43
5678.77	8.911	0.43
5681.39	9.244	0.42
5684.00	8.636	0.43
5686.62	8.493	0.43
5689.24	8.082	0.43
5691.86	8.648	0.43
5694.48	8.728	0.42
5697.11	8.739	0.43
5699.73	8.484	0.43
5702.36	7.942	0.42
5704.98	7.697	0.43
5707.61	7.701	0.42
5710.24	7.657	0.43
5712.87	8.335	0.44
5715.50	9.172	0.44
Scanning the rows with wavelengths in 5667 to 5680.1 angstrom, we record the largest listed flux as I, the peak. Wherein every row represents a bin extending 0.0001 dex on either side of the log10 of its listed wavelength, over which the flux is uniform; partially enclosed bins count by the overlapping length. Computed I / 8.911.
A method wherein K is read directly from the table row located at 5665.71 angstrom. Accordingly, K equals 7.514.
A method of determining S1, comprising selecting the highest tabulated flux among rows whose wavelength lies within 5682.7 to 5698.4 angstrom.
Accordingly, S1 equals 8.739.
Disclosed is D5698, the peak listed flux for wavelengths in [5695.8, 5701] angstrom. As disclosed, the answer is 8.739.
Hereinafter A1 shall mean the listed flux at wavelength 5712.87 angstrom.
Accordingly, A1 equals 8.335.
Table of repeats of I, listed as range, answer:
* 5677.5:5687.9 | 9.244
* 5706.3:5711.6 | 7.701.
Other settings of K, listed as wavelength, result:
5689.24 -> 8.082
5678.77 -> 8.911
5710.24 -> 7.657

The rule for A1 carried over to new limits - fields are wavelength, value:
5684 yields 8.636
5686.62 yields 8.493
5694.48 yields 8.728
